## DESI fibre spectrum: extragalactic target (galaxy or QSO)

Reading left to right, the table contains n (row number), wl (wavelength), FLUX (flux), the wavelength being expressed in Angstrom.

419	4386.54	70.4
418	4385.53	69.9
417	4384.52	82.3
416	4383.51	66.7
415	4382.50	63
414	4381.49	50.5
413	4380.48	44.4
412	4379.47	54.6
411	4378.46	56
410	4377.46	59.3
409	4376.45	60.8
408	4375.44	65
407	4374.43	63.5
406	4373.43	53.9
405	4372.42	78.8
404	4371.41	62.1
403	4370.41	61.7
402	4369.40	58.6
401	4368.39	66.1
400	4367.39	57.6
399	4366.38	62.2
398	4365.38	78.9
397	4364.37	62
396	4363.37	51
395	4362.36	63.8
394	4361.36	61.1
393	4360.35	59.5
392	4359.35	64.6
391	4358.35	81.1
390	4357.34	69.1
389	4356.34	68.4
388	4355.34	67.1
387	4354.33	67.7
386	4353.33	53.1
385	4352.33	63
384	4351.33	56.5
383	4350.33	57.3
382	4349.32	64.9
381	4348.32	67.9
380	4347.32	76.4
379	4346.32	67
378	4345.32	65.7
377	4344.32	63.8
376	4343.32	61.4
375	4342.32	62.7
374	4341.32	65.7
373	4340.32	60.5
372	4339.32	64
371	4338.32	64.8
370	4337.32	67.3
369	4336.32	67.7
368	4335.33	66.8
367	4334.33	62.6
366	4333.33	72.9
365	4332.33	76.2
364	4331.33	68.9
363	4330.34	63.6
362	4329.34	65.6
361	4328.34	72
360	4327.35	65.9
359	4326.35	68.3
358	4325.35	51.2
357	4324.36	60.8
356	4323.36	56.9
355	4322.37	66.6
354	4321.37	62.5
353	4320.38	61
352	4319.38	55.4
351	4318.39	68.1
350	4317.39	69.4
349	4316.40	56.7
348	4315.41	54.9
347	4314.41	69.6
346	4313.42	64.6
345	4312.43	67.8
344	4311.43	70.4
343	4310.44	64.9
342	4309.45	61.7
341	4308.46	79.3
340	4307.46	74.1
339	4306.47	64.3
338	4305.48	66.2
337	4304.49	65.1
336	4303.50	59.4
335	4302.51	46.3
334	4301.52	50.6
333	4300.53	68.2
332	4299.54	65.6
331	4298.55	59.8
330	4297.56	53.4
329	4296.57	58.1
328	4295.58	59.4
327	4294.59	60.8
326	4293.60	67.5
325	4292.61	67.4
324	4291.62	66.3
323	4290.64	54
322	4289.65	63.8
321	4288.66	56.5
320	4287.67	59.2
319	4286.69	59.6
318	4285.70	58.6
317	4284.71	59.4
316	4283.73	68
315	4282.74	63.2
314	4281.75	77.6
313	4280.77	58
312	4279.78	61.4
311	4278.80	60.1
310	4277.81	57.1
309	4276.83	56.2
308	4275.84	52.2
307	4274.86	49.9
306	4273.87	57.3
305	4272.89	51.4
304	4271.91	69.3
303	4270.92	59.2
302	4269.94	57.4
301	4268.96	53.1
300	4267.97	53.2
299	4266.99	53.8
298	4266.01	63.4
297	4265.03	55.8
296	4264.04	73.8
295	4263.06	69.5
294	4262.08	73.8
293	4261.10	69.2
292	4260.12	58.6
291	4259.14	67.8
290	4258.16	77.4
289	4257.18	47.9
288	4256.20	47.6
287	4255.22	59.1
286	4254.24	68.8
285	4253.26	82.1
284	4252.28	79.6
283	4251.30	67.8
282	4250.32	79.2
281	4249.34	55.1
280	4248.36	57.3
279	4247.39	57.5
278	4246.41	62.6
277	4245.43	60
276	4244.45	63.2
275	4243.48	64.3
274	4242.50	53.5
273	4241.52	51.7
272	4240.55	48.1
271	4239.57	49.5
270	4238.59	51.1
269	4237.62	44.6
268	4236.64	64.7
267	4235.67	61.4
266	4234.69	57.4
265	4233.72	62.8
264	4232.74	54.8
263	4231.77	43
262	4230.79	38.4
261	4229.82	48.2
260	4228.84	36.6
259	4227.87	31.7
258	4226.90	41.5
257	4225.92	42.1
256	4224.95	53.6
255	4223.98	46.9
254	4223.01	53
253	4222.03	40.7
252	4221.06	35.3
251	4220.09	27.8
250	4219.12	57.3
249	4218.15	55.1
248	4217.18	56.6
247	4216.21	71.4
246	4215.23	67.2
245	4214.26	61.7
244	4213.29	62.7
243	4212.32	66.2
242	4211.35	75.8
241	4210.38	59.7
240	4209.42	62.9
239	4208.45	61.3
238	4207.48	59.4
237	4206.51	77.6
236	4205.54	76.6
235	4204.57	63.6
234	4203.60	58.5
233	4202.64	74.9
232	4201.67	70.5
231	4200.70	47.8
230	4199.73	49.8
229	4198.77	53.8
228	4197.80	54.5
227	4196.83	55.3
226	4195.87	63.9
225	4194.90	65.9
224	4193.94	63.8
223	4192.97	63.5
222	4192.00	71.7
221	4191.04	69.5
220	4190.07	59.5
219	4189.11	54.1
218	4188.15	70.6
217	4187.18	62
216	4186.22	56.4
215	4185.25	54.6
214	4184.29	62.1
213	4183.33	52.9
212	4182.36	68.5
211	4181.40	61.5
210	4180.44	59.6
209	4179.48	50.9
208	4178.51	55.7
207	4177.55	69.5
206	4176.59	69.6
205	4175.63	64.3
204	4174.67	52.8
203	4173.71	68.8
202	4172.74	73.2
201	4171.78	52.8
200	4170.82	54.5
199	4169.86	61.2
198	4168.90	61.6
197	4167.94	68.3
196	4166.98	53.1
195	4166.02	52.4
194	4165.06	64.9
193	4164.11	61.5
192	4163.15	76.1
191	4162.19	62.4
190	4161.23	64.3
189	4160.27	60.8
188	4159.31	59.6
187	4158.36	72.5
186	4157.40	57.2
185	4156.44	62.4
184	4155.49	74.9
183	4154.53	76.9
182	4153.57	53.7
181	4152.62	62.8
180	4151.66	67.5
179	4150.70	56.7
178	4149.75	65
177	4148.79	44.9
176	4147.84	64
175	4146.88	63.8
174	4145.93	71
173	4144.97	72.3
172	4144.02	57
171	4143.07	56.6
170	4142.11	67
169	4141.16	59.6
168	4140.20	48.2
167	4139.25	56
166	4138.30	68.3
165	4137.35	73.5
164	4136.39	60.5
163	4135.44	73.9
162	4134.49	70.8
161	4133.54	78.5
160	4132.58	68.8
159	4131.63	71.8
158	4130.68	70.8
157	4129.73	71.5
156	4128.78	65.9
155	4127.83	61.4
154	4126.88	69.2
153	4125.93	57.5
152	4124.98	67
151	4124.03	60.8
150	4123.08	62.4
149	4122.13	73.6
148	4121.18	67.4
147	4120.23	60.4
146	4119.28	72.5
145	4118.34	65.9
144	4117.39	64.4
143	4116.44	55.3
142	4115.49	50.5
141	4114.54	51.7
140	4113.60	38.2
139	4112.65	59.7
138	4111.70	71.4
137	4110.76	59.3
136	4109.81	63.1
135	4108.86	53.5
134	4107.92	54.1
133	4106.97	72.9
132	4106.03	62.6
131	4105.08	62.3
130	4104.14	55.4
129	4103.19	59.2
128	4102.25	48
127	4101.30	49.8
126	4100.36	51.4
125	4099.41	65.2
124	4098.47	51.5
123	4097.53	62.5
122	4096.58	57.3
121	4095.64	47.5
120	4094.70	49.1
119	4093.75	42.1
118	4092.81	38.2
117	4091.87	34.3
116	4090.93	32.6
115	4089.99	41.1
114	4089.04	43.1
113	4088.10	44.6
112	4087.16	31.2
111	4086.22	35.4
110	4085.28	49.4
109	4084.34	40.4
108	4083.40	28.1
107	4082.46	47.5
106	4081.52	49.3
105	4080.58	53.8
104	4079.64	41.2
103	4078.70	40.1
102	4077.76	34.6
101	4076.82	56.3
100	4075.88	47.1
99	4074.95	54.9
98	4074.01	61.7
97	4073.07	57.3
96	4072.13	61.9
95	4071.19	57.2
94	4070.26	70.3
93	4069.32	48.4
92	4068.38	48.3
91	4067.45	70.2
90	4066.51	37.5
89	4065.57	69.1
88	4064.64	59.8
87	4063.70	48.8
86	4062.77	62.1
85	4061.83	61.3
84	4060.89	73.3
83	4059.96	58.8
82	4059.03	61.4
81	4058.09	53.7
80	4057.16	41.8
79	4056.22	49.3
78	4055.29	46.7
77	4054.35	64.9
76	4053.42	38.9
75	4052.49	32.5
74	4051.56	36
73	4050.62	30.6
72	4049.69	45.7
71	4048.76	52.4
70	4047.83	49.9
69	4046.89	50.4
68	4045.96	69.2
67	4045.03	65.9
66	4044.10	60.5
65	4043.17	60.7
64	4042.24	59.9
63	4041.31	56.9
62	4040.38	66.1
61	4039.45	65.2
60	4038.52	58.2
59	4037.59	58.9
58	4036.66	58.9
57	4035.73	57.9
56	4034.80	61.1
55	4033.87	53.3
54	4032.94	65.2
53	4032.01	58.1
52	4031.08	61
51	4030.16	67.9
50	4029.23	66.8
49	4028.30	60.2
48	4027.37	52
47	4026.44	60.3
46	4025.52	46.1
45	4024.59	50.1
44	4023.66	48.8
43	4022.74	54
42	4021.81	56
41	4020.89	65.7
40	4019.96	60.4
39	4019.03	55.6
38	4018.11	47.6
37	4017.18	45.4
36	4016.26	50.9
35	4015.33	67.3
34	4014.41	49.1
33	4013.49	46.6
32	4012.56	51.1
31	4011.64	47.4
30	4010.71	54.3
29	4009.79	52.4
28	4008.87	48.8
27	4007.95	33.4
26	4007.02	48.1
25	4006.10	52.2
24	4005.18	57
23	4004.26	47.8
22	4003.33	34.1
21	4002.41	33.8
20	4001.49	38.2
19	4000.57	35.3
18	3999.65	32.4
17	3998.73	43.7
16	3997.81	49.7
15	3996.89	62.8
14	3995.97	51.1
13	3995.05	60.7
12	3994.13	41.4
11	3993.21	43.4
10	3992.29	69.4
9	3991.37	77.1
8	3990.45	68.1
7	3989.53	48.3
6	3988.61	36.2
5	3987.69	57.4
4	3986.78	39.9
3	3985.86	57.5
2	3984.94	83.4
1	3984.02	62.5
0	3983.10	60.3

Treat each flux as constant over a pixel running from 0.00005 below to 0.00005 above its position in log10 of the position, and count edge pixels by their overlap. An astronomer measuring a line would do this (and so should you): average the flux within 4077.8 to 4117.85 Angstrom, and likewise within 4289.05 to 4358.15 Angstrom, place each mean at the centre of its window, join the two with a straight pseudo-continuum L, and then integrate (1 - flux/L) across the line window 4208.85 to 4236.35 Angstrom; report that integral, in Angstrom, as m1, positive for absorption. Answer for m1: 2.4 Angstrom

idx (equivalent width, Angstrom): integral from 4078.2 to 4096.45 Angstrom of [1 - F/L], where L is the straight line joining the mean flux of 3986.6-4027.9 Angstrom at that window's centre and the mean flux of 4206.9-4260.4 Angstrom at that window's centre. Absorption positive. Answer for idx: 3.8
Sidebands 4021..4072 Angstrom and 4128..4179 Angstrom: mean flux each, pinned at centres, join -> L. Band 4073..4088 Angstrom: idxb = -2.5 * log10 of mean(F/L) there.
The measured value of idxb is 0.28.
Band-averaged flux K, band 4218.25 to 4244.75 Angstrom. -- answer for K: 49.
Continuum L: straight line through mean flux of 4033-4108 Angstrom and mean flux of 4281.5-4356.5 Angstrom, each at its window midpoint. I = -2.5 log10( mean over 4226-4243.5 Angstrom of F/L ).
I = 0.21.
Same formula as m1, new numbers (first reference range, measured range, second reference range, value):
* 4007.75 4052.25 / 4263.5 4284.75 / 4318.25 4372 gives 0.91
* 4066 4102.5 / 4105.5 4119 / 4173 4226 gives -2.08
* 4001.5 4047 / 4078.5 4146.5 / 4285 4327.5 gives 0.51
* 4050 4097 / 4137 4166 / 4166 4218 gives -2.79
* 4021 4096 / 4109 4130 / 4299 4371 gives -2.68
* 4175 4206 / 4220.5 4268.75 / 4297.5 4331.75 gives 4.51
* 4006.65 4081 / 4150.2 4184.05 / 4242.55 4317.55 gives -2.26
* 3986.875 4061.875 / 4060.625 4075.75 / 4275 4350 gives -1.03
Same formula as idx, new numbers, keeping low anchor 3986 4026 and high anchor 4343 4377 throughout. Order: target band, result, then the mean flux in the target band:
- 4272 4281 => 0.7 Angstrom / 56.5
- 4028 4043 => -2.8 Angstrom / 61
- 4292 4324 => -0.5 Angstrom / 63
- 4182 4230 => 0.1 Angstrom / 57.9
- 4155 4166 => -1.6 Angstrom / 64.7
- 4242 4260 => -1.2 Angstrom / 63.8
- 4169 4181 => -0.9 Angstrom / 61.1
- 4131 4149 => -3.0 Angstrom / 64.9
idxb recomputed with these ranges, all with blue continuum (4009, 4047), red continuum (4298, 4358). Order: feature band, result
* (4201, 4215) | -0.081 mag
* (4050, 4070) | 0.114 mag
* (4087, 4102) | 0.251 mag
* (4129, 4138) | -0.186 mag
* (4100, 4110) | 0.031 mag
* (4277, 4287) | 0.021 mag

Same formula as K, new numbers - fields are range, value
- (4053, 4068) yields 56.1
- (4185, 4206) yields 61.9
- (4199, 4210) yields 63.7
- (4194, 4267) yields 58.5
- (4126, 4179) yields 64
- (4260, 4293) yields 60.8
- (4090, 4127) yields 56.6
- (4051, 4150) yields 56.1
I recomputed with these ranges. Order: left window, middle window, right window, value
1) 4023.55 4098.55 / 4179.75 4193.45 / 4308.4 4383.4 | -0.08 mag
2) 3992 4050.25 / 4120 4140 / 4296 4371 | -0.17 mag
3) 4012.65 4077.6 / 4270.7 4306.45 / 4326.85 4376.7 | 0.05 mag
